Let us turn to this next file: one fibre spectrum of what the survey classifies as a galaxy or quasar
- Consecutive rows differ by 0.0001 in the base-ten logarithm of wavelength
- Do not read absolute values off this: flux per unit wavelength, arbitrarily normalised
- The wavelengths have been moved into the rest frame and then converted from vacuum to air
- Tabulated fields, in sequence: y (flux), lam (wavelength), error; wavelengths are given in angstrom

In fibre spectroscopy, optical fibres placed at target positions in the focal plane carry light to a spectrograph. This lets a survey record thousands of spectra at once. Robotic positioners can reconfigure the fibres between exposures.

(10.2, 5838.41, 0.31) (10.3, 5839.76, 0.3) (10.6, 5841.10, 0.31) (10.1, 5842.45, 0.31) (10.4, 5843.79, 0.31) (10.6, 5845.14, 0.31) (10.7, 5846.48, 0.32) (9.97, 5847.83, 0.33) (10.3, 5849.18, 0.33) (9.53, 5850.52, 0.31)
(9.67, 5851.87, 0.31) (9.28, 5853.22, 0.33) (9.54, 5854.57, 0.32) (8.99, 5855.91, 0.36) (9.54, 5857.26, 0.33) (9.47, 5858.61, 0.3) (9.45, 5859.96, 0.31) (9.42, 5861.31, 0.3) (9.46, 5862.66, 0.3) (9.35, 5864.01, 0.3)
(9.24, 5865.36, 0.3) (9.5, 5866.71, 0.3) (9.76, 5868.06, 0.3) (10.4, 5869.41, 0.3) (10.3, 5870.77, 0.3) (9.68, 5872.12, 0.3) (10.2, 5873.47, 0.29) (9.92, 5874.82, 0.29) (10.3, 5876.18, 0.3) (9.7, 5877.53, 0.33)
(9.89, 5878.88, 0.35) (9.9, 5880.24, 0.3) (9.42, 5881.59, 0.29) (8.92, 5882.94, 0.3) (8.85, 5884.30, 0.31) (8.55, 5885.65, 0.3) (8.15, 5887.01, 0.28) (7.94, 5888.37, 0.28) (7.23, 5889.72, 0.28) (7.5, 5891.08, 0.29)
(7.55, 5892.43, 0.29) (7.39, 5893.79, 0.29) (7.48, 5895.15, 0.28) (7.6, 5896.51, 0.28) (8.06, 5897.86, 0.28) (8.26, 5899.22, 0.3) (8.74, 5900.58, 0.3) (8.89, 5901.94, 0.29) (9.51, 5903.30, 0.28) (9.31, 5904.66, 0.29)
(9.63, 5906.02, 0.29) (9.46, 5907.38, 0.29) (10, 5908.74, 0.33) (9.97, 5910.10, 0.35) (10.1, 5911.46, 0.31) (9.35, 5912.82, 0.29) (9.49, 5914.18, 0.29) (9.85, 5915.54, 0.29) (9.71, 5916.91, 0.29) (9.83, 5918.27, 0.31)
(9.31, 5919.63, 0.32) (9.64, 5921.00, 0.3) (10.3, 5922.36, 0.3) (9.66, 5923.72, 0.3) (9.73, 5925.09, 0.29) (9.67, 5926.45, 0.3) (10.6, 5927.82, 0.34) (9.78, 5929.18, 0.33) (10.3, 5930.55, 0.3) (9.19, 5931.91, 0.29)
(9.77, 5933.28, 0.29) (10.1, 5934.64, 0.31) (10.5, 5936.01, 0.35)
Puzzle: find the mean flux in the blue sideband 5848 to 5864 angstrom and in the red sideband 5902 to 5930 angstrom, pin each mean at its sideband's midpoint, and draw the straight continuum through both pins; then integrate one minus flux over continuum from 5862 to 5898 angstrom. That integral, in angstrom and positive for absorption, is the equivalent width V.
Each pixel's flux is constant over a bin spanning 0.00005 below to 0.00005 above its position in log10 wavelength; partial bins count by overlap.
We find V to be 2.3 angstrom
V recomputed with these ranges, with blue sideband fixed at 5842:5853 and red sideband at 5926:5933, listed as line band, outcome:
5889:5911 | 3.15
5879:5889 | 1.14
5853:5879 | 1.04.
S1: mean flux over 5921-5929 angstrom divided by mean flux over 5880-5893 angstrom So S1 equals 1.19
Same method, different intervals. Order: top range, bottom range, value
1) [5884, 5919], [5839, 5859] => 0.88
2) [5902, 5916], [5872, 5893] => 1.07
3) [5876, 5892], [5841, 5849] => 0.85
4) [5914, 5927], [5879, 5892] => 1.14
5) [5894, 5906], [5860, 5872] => 0.88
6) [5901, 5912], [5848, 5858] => 1.00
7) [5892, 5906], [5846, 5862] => 0.87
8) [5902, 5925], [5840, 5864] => 0.98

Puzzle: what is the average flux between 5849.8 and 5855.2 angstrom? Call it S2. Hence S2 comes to 9.51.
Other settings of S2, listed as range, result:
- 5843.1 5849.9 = 10.4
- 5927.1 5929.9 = 10.2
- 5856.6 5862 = 9.46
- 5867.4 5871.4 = 10.1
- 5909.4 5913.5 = 9.82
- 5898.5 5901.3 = 8.49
